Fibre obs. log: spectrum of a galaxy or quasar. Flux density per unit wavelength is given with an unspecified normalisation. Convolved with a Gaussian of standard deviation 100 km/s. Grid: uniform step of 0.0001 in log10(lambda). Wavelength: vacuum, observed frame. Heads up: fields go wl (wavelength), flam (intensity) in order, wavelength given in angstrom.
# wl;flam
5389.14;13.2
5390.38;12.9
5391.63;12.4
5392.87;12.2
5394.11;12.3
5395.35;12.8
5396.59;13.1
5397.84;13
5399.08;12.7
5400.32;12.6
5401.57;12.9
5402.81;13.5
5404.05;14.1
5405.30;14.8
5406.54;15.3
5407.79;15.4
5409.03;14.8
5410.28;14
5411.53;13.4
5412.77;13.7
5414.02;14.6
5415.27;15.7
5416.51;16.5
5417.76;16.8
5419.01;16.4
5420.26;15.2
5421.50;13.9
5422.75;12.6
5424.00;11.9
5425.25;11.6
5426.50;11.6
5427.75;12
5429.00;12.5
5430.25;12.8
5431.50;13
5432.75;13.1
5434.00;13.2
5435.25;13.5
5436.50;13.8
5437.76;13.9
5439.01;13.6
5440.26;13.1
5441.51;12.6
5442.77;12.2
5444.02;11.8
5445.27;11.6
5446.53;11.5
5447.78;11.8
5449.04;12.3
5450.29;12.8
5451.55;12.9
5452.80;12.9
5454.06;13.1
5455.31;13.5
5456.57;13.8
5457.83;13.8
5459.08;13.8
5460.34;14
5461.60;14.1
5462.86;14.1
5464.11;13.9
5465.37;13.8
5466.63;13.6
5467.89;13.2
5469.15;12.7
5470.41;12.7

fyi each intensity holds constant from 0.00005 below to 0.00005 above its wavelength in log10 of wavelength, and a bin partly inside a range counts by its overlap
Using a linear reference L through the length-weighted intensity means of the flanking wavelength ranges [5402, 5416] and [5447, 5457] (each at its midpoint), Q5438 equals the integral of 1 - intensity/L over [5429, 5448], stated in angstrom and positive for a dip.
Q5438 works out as 0.8 angstrom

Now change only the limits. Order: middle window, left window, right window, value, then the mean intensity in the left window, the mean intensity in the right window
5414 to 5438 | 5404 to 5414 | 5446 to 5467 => 0.6 angstrom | 14.5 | 13.3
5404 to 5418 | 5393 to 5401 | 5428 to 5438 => -2.2 angstrom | 12.7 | 13.1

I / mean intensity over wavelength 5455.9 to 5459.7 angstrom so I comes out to 13.8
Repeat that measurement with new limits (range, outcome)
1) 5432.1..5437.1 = 13.4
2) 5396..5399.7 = 12.9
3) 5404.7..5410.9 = 14.9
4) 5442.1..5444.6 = 12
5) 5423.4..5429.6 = 11.9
